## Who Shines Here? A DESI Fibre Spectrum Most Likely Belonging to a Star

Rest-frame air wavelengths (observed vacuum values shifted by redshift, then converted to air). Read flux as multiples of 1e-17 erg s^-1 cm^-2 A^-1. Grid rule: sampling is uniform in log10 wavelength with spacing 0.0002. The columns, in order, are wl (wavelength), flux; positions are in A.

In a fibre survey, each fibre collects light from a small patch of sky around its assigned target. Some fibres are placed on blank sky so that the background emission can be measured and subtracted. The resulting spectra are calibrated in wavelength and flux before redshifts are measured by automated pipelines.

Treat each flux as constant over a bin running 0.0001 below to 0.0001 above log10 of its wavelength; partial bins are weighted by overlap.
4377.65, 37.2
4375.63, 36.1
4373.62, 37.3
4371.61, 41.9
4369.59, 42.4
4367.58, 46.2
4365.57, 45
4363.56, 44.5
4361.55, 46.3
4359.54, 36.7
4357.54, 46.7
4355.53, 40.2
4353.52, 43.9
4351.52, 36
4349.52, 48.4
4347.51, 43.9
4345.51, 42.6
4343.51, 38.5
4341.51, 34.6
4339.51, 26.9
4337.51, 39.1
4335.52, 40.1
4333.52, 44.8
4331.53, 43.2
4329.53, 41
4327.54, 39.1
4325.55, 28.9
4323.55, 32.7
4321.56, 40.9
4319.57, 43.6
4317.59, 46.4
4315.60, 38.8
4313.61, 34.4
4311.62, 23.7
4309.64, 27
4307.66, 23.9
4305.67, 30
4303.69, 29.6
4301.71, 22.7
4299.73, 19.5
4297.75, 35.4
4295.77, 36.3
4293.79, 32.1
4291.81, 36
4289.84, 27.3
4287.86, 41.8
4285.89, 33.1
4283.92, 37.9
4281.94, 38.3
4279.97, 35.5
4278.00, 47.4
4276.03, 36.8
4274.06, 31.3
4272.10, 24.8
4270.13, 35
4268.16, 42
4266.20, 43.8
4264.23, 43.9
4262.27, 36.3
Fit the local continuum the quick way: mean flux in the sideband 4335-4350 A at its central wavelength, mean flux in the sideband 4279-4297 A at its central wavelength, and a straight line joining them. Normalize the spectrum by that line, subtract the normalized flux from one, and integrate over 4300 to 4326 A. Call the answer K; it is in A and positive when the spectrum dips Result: 3.4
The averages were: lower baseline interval 35.4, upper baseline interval 38.9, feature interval 32.2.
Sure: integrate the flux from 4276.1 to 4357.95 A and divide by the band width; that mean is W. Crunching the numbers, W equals 36.3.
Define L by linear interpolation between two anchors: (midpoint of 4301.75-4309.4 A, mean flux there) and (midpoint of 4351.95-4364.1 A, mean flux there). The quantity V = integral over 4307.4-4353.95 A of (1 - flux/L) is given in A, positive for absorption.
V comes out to -4.5 A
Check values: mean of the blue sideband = 27.1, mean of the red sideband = 42.7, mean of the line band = 37.8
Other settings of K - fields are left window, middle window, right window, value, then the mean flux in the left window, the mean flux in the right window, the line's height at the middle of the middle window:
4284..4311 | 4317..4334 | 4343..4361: -1.56 A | 30.5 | 42.1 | 36.5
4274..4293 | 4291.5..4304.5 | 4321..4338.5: 2.59 A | 36.7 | 38.8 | 37.4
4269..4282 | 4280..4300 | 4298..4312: -2.35 A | 35.5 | 25.8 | 30.7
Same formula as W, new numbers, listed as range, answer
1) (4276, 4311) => 32.6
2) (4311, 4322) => 38.3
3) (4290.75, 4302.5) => 30.4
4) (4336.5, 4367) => 41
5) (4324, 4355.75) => 39.3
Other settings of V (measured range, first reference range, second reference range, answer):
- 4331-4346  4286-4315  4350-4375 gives -0.36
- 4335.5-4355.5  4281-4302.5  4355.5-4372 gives 0.72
